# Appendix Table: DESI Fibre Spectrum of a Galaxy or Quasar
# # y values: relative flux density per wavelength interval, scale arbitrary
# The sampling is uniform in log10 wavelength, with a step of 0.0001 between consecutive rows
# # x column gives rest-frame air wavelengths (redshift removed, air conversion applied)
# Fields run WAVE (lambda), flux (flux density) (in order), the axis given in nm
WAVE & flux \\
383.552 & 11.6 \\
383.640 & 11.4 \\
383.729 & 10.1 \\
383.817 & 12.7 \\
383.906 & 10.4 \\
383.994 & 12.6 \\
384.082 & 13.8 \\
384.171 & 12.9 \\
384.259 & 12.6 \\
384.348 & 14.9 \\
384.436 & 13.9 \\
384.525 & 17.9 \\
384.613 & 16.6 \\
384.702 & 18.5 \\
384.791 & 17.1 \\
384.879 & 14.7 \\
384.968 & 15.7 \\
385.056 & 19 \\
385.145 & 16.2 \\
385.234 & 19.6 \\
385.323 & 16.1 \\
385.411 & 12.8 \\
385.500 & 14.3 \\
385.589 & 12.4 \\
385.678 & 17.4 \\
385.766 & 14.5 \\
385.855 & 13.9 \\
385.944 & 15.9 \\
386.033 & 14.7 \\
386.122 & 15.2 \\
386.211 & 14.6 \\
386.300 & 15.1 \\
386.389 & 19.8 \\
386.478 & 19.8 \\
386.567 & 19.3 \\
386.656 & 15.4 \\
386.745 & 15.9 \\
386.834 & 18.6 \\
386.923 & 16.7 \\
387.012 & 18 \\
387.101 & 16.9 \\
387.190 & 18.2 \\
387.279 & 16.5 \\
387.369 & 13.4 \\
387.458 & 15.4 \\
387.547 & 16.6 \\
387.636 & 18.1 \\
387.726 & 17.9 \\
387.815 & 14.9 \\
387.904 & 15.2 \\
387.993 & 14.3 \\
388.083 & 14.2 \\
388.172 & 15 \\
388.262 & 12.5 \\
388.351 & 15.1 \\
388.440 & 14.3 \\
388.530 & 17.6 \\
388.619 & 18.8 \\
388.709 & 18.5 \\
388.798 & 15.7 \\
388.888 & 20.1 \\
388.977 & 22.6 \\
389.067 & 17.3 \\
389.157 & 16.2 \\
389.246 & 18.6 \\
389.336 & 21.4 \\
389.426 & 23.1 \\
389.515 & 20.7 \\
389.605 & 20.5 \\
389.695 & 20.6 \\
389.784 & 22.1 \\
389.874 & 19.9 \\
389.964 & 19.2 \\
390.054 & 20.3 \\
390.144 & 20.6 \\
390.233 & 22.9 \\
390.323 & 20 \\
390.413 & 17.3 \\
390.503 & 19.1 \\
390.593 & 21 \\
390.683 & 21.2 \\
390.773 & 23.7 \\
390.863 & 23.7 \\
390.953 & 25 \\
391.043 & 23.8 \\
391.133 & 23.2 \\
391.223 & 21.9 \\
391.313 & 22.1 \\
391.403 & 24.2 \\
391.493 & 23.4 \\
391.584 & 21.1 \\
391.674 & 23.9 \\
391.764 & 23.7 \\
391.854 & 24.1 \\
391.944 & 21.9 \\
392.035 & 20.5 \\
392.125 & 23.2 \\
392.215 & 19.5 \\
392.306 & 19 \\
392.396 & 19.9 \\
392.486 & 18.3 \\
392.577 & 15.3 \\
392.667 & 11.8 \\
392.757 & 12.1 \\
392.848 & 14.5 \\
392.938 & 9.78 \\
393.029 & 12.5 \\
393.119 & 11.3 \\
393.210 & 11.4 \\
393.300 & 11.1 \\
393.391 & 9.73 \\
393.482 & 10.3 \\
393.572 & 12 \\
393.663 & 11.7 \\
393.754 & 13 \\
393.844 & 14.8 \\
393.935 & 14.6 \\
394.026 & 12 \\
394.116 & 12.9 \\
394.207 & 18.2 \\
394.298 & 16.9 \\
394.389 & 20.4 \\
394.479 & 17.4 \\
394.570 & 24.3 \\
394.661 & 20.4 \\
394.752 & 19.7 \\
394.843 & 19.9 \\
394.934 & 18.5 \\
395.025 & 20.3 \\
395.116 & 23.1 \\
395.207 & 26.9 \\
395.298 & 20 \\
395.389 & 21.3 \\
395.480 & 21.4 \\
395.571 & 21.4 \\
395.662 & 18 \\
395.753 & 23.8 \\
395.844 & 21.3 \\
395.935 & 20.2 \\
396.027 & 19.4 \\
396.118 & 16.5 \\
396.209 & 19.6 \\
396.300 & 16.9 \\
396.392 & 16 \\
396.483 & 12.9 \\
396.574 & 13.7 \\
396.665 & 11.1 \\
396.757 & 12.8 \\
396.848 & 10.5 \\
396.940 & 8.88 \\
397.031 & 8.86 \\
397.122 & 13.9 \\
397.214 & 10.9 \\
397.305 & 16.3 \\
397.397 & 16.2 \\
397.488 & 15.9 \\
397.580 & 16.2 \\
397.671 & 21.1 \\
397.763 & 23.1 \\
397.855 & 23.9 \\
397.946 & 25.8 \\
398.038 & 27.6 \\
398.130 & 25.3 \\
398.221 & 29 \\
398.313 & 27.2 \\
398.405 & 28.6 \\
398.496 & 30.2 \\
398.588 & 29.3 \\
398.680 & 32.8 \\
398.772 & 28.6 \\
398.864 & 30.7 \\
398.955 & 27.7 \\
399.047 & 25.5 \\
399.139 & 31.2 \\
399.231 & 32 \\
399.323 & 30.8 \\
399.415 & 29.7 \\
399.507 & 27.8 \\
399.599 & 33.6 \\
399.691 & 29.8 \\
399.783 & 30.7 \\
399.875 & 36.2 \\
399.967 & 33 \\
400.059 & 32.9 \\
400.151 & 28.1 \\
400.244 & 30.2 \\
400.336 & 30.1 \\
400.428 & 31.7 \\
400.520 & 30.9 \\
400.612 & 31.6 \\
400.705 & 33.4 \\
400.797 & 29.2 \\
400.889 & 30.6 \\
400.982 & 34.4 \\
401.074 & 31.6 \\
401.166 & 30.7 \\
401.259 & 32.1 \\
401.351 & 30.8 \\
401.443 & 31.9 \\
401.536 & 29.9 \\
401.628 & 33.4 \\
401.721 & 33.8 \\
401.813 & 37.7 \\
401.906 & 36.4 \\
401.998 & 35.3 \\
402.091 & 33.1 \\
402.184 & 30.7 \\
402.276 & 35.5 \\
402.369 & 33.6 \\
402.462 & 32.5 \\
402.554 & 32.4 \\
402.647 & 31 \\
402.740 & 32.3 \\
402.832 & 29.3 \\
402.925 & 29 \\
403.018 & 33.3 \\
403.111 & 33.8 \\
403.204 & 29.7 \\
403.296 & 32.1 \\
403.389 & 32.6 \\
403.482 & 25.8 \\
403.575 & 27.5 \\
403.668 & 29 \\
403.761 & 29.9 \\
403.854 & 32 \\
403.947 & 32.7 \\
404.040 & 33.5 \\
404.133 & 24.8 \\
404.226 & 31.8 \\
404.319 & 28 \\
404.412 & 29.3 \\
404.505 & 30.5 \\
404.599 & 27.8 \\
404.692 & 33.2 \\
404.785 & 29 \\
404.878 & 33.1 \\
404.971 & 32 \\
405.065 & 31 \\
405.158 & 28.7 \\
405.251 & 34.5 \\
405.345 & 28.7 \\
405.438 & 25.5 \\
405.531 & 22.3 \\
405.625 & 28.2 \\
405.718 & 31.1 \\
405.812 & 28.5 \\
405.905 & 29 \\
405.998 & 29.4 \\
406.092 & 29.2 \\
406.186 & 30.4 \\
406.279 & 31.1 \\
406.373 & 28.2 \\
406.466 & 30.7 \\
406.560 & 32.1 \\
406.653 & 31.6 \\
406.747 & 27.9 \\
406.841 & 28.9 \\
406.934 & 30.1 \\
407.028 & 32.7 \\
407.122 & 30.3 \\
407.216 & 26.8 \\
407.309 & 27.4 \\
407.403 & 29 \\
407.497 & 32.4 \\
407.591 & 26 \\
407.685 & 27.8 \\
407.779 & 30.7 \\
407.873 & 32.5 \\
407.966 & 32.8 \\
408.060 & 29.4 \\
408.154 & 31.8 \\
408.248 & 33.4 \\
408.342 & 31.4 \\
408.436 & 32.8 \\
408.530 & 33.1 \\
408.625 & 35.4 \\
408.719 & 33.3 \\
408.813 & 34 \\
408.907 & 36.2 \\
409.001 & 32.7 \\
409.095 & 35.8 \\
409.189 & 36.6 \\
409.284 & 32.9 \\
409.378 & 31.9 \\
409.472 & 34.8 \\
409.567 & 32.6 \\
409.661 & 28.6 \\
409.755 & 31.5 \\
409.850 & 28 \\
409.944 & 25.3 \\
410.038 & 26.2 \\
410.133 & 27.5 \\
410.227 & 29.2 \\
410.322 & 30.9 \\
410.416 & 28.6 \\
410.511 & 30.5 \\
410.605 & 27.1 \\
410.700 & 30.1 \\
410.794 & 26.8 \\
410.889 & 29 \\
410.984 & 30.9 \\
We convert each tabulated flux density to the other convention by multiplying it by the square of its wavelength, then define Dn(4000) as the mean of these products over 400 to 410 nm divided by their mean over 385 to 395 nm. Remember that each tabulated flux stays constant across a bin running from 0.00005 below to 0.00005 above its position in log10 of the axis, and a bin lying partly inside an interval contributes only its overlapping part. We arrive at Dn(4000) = 1.89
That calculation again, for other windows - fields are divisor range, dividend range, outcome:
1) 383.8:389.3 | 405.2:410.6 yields 2.12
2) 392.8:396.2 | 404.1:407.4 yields 1.83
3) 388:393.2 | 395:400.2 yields 1.24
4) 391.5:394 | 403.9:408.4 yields 2.00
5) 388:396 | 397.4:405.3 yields 1.70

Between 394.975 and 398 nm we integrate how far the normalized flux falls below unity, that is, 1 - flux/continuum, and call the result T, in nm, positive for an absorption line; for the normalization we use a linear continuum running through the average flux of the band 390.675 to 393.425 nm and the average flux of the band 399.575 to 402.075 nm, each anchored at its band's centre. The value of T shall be 0.91 nm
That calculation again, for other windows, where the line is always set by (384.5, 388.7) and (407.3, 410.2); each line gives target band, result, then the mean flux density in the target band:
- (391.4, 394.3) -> 0.593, 16.2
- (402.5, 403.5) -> -0.135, 31.2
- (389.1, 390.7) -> -0.152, 20.2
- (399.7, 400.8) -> -0.255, 31.5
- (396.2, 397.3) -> 0.487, 12.9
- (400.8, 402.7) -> -0.439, 32.8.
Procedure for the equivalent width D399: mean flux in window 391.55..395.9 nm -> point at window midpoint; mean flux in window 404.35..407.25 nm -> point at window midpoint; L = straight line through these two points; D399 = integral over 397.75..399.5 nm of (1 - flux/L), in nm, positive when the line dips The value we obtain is -0.45 nm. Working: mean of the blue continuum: 17.7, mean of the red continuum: 29.7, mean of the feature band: 28.5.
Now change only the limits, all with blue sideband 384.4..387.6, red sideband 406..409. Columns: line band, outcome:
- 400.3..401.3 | -0.193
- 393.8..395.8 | 0.265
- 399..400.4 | -0.281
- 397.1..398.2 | 0.193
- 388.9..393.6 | 0.145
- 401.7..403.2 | -0.300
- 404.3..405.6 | -0.016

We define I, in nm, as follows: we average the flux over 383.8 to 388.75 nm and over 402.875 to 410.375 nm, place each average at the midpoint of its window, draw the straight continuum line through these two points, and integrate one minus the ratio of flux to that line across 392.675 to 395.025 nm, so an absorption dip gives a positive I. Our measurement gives 0.72 nm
